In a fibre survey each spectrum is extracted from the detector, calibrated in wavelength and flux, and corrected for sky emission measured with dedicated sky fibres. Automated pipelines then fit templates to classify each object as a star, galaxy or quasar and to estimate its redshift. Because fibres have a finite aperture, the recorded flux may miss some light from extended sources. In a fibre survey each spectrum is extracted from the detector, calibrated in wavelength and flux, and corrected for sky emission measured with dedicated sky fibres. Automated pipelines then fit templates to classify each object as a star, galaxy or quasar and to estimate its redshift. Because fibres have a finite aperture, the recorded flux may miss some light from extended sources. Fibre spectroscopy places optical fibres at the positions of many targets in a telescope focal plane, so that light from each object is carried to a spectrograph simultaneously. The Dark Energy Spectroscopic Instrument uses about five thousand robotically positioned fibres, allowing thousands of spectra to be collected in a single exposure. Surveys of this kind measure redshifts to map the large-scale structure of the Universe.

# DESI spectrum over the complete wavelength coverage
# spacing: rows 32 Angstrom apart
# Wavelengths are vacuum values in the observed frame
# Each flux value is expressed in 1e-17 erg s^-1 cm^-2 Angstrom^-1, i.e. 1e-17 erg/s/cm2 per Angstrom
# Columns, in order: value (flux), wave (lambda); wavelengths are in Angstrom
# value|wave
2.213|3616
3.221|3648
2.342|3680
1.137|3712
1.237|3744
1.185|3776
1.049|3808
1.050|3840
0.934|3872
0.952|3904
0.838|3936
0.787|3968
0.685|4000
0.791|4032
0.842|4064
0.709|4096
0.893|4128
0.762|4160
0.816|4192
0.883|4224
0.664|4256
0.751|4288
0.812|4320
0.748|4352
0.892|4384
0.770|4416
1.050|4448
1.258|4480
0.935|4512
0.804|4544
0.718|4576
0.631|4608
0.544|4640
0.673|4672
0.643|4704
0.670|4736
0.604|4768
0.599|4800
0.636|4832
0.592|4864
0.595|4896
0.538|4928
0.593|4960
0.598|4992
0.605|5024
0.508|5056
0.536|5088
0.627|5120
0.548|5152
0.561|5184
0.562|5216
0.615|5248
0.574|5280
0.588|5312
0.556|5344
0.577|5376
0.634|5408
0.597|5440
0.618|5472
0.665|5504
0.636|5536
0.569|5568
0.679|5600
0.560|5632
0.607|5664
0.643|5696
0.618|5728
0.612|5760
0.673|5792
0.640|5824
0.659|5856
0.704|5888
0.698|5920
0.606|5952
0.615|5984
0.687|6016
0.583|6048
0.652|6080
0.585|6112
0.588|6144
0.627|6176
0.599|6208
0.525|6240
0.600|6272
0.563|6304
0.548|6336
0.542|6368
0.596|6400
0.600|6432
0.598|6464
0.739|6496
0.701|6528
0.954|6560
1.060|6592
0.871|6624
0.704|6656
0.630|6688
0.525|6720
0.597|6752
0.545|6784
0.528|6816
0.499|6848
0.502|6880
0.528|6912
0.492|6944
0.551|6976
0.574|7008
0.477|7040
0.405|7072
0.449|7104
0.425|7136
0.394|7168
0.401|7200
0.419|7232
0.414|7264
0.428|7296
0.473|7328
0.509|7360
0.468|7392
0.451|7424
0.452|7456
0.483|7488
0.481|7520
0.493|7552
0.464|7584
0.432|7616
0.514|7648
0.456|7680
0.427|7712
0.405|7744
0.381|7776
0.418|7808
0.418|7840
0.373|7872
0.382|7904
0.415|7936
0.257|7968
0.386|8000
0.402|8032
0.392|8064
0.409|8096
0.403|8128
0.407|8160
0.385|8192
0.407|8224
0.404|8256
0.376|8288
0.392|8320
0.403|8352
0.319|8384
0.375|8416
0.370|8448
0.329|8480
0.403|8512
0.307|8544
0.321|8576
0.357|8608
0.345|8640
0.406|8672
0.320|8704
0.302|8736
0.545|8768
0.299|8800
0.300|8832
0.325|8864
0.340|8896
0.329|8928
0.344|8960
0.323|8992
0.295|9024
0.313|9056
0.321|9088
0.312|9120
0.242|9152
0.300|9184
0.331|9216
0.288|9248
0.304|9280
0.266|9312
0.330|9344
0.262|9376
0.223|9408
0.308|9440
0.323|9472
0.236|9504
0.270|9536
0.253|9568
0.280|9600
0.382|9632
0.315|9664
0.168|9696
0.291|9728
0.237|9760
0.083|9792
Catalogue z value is 1.351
